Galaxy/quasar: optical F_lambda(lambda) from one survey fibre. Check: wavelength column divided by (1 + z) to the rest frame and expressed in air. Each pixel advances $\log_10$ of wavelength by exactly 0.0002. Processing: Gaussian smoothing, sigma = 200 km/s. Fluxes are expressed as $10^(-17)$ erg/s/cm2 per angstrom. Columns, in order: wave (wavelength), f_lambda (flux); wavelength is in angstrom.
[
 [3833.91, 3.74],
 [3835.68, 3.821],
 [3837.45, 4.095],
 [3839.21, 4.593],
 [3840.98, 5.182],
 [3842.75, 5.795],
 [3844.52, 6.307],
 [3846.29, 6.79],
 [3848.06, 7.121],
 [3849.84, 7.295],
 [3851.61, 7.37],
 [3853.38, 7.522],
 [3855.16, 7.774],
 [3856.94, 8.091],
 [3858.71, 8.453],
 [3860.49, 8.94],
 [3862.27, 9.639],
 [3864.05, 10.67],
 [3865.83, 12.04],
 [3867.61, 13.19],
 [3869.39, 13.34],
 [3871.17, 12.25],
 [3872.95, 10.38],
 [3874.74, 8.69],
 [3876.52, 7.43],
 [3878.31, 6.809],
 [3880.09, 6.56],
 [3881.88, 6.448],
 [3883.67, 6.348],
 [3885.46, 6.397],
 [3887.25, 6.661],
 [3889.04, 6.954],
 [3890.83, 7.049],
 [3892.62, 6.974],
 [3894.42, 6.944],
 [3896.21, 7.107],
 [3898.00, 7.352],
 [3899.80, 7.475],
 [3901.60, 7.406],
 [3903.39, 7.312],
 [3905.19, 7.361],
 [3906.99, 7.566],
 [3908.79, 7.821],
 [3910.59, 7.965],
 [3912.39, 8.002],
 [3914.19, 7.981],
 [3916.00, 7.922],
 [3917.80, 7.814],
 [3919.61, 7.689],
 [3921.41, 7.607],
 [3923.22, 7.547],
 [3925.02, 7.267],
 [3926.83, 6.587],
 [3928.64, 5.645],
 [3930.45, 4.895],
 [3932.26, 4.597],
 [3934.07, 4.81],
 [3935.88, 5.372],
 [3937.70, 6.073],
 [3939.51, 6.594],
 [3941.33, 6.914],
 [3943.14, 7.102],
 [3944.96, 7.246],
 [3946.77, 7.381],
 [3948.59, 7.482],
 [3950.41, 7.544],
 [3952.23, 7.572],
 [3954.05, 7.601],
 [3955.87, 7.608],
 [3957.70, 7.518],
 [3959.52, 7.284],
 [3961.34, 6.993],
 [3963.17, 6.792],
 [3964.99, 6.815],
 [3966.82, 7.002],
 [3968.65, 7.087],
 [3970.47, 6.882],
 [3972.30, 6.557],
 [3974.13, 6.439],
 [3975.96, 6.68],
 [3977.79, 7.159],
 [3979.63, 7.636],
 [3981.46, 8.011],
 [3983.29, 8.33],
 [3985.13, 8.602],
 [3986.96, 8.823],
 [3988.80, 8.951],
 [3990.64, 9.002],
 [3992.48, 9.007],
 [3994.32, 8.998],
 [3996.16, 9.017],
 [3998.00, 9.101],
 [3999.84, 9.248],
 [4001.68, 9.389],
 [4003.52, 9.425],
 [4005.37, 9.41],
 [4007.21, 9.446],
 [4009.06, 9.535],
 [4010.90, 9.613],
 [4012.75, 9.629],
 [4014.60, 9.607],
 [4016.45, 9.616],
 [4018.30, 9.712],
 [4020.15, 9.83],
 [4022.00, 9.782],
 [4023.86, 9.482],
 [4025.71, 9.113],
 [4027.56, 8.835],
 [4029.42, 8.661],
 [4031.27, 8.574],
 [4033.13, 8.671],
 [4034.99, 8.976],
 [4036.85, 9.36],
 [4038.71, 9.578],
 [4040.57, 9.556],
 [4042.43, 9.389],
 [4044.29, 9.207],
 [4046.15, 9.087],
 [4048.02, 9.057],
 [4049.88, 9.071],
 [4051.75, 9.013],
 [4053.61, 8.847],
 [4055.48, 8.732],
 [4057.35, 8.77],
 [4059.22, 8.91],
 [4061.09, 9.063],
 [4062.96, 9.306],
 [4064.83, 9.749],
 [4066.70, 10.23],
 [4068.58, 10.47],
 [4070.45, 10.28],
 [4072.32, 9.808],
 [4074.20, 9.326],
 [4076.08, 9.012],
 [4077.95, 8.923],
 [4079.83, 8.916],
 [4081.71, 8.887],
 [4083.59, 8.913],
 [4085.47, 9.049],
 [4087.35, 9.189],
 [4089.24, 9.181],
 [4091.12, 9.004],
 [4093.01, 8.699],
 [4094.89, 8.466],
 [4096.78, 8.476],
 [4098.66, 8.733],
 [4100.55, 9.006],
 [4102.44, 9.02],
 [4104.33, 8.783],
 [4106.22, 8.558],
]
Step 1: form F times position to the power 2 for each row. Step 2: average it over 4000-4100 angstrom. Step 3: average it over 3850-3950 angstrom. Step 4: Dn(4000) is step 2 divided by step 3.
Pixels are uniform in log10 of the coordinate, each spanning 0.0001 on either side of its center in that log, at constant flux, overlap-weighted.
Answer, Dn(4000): 1.30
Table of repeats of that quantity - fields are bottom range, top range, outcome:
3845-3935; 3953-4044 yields 1.16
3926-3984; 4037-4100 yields 1.42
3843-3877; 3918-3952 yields 0.76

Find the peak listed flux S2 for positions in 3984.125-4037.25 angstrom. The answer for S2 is 9.83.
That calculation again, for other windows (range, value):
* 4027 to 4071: 10.47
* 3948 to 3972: 7.608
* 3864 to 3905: 13.34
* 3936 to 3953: 7.572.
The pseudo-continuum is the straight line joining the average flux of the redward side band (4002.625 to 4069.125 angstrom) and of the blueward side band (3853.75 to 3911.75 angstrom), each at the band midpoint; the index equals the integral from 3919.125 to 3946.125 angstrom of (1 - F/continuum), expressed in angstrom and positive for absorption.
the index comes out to 7.0 angstrom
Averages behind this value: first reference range 8.28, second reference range 9.31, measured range 6.39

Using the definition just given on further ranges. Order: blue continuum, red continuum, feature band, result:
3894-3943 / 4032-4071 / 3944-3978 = 2.4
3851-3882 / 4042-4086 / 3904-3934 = 7.1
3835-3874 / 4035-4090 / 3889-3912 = 3.0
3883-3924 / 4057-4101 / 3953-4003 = 1.6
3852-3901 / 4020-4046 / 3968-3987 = 3.2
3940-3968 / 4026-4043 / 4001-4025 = -2.8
